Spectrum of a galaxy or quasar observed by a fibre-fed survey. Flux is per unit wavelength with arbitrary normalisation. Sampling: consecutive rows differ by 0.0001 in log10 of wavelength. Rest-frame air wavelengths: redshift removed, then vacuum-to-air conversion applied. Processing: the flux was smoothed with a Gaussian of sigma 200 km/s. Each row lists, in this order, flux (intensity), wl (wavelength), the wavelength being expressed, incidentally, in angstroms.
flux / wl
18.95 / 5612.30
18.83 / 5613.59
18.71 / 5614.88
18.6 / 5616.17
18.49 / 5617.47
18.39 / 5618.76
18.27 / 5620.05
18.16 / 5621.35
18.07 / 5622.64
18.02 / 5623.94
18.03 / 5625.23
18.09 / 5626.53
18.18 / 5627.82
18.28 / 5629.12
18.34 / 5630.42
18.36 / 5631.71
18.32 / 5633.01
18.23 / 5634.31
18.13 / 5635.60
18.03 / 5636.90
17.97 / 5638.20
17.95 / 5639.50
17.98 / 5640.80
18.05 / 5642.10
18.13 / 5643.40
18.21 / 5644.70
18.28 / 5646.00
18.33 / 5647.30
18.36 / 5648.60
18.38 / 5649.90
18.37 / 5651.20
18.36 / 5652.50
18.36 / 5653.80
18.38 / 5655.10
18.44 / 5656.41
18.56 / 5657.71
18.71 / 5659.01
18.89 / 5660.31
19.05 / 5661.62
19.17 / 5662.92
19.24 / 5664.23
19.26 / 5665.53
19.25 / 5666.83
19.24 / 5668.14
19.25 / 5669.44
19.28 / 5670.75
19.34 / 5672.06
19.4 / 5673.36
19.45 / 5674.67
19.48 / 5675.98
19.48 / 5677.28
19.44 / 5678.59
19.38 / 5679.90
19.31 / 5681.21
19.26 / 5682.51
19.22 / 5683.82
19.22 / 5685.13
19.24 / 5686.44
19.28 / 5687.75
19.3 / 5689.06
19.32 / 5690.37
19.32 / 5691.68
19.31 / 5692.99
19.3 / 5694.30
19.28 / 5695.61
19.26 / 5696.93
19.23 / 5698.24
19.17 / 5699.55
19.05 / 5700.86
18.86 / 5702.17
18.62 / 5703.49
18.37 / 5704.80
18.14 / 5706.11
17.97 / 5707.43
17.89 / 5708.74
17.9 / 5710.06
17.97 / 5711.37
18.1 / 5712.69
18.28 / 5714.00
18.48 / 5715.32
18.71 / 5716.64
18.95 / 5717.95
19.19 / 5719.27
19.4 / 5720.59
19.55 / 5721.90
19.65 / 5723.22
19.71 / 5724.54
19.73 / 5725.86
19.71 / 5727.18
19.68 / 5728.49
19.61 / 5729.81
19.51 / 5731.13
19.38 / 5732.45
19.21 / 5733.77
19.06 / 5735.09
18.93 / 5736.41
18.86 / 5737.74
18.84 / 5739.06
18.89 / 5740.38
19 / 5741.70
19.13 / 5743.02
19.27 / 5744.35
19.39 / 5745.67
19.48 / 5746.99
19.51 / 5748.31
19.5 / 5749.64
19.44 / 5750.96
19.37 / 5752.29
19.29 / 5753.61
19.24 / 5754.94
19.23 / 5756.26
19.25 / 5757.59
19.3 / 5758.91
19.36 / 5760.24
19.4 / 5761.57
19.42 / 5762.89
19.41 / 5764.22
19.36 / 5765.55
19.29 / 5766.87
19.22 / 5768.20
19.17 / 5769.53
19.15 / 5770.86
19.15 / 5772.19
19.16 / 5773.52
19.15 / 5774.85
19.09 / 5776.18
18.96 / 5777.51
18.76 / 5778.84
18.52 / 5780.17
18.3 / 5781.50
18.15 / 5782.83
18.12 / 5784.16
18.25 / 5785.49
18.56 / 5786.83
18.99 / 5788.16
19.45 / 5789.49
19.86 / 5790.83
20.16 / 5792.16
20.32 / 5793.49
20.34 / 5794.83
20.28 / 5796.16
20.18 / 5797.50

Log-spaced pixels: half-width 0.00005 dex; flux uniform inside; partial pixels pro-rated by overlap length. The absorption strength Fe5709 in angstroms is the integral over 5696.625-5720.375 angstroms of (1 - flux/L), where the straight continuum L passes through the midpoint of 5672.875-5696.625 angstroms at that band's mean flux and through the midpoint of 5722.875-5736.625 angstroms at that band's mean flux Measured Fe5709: 1.0 angstroms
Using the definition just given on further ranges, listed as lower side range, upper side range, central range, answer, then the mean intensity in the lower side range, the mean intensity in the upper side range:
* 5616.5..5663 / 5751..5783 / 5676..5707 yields -0.8 angstroms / 18.3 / 19.1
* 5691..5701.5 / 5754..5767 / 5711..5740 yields 0.2 angstroms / 19.2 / 19.3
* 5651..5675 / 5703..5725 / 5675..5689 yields -0.4 angstroms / 19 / 18.6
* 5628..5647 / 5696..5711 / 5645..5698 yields -1.9 angstroms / 18.2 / 18.6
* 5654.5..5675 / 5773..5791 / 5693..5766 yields -0.7 angstroms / 19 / 18.8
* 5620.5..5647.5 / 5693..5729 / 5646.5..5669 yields -0.4 angstroms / 18.1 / 18.9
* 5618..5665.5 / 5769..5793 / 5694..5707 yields -0.2 angstroms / 18.3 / 19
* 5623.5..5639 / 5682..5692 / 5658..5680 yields -0.4 angstroms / 18.2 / 19.3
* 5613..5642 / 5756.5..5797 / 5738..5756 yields -0.2 angstroms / 18.2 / 19.2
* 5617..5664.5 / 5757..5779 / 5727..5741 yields -0.2 angstroms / 18.3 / 19.2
